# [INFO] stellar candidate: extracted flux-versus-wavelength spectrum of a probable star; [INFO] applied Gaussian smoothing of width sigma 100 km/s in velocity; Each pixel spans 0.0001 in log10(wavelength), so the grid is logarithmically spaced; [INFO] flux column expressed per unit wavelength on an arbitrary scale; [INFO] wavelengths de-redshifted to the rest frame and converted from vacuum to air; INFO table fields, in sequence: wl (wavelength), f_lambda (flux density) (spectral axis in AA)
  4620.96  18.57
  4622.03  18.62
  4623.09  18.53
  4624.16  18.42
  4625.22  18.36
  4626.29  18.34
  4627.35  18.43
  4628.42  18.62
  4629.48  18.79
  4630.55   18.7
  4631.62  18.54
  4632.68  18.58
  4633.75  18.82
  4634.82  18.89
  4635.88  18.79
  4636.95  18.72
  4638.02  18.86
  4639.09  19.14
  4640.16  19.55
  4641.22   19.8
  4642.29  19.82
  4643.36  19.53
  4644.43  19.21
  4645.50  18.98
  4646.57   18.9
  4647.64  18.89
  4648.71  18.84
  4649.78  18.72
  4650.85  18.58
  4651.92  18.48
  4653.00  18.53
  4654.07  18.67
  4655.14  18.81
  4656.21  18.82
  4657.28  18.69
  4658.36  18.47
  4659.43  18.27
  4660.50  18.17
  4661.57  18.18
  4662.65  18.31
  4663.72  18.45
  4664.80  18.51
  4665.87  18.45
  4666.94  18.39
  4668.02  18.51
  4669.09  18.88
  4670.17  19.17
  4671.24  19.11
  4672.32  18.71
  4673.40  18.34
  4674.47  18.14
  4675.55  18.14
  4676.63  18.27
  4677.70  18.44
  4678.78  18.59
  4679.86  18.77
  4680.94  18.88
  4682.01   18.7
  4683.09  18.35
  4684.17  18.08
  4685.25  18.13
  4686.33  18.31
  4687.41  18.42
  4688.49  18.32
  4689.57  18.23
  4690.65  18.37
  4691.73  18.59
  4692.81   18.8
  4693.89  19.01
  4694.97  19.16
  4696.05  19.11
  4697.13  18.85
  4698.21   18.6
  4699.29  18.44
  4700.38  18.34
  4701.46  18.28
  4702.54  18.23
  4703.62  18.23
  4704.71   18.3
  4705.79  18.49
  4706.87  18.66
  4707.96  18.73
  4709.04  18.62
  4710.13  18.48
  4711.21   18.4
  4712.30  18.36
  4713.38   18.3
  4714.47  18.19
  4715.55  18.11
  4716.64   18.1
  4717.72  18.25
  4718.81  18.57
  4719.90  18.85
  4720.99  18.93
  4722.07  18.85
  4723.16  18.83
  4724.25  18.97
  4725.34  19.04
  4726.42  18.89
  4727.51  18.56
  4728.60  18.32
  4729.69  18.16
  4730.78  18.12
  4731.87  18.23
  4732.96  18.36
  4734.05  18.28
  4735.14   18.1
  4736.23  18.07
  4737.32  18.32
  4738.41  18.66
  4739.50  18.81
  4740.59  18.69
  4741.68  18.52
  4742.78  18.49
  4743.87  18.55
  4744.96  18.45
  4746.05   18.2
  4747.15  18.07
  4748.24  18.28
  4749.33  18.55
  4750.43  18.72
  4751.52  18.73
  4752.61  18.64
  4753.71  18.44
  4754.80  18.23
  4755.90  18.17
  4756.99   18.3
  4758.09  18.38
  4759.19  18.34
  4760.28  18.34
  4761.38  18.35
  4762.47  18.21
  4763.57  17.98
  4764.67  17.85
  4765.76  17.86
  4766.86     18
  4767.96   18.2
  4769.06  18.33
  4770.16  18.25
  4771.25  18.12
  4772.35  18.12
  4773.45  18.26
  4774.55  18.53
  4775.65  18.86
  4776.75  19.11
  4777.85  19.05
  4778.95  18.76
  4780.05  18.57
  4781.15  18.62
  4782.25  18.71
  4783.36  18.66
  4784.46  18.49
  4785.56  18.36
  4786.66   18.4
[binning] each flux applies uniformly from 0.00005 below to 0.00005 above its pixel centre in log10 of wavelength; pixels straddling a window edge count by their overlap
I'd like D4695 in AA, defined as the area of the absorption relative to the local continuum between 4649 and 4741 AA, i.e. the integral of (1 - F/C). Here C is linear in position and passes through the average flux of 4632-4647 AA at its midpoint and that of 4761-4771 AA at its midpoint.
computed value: 0.81 AA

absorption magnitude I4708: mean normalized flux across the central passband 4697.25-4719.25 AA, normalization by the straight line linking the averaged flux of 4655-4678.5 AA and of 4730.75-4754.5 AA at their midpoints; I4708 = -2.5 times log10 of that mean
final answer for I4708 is 0.00 mag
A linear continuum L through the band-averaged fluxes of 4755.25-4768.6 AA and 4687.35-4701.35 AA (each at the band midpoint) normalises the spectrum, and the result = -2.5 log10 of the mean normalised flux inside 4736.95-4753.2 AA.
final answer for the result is -0.01 mag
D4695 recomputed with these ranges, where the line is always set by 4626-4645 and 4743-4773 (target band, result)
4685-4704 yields 0.1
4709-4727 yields -0.1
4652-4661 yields 0.1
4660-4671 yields 0.2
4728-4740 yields 0.1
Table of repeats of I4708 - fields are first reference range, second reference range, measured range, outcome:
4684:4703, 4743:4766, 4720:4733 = -0.012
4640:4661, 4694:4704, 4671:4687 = 0.017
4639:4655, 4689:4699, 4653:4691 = 0.023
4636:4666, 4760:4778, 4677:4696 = 0.006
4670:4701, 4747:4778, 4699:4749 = 0.000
